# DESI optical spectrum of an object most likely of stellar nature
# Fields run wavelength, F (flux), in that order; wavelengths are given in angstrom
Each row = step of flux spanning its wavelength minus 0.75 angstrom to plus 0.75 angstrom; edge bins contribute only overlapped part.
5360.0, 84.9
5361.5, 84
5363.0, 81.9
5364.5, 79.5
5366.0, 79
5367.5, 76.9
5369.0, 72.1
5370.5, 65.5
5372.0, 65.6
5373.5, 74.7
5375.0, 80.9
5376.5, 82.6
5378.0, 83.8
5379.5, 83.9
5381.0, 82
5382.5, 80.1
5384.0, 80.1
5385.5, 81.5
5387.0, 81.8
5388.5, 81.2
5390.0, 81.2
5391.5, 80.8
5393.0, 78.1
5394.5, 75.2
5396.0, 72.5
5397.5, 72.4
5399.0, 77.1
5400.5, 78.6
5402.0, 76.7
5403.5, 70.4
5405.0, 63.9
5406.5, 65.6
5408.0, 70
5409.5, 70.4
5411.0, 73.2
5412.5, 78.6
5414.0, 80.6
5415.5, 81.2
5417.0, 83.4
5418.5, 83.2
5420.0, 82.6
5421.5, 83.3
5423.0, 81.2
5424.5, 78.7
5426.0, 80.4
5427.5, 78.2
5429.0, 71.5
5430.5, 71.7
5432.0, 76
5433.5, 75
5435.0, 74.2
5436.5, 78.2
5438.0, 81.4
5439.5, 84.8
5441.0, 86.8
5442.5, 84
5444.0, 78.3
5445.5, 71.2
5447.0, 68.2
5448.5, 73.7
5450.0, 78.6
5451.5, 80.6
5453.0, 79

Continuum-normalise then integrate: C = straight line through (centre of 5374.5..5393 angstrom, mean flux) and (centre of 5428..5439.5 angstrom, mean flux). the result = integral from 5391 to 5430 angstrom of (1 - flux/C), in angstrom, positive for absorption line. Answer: 1.1 angstrom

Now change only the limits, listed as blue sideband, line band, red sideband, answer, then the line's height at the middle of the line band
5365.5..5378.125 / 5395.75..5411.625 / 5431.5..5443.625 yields 1.2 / 77.6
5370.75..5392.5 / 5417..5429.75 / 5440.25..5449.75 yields -0.3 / 78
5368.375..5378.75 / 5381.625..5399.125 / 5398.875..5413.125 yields -1.2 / 73.6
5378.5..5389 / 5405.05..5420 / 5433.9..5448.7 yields 0.7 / 79.9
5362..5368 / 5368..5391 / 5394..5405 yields -0.4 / 77.2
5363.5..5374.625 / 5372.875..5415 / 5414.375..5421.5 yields 0.5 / 78.3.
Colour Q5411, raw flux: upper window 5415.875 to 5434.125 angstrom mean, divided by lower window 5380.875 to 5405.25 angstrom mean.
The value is 1.02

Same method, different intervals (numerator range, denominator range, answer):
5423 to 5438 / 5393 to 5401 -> 1.02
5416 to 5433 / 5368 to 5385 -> 1.02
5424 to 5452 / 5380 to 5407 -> 1.01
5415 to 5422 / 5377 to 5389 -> 1.01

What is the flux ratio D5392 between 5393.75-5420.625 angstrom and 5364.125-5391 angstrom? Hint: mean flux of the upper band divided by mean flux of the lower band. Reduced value 0.96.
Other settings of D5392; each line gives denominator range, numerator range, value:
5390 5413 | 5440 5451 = 1.05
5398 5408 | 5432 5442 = 1.11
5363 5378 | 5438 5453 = 1.04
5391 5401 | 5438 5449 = 1.03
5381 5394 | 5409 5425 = 0.99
